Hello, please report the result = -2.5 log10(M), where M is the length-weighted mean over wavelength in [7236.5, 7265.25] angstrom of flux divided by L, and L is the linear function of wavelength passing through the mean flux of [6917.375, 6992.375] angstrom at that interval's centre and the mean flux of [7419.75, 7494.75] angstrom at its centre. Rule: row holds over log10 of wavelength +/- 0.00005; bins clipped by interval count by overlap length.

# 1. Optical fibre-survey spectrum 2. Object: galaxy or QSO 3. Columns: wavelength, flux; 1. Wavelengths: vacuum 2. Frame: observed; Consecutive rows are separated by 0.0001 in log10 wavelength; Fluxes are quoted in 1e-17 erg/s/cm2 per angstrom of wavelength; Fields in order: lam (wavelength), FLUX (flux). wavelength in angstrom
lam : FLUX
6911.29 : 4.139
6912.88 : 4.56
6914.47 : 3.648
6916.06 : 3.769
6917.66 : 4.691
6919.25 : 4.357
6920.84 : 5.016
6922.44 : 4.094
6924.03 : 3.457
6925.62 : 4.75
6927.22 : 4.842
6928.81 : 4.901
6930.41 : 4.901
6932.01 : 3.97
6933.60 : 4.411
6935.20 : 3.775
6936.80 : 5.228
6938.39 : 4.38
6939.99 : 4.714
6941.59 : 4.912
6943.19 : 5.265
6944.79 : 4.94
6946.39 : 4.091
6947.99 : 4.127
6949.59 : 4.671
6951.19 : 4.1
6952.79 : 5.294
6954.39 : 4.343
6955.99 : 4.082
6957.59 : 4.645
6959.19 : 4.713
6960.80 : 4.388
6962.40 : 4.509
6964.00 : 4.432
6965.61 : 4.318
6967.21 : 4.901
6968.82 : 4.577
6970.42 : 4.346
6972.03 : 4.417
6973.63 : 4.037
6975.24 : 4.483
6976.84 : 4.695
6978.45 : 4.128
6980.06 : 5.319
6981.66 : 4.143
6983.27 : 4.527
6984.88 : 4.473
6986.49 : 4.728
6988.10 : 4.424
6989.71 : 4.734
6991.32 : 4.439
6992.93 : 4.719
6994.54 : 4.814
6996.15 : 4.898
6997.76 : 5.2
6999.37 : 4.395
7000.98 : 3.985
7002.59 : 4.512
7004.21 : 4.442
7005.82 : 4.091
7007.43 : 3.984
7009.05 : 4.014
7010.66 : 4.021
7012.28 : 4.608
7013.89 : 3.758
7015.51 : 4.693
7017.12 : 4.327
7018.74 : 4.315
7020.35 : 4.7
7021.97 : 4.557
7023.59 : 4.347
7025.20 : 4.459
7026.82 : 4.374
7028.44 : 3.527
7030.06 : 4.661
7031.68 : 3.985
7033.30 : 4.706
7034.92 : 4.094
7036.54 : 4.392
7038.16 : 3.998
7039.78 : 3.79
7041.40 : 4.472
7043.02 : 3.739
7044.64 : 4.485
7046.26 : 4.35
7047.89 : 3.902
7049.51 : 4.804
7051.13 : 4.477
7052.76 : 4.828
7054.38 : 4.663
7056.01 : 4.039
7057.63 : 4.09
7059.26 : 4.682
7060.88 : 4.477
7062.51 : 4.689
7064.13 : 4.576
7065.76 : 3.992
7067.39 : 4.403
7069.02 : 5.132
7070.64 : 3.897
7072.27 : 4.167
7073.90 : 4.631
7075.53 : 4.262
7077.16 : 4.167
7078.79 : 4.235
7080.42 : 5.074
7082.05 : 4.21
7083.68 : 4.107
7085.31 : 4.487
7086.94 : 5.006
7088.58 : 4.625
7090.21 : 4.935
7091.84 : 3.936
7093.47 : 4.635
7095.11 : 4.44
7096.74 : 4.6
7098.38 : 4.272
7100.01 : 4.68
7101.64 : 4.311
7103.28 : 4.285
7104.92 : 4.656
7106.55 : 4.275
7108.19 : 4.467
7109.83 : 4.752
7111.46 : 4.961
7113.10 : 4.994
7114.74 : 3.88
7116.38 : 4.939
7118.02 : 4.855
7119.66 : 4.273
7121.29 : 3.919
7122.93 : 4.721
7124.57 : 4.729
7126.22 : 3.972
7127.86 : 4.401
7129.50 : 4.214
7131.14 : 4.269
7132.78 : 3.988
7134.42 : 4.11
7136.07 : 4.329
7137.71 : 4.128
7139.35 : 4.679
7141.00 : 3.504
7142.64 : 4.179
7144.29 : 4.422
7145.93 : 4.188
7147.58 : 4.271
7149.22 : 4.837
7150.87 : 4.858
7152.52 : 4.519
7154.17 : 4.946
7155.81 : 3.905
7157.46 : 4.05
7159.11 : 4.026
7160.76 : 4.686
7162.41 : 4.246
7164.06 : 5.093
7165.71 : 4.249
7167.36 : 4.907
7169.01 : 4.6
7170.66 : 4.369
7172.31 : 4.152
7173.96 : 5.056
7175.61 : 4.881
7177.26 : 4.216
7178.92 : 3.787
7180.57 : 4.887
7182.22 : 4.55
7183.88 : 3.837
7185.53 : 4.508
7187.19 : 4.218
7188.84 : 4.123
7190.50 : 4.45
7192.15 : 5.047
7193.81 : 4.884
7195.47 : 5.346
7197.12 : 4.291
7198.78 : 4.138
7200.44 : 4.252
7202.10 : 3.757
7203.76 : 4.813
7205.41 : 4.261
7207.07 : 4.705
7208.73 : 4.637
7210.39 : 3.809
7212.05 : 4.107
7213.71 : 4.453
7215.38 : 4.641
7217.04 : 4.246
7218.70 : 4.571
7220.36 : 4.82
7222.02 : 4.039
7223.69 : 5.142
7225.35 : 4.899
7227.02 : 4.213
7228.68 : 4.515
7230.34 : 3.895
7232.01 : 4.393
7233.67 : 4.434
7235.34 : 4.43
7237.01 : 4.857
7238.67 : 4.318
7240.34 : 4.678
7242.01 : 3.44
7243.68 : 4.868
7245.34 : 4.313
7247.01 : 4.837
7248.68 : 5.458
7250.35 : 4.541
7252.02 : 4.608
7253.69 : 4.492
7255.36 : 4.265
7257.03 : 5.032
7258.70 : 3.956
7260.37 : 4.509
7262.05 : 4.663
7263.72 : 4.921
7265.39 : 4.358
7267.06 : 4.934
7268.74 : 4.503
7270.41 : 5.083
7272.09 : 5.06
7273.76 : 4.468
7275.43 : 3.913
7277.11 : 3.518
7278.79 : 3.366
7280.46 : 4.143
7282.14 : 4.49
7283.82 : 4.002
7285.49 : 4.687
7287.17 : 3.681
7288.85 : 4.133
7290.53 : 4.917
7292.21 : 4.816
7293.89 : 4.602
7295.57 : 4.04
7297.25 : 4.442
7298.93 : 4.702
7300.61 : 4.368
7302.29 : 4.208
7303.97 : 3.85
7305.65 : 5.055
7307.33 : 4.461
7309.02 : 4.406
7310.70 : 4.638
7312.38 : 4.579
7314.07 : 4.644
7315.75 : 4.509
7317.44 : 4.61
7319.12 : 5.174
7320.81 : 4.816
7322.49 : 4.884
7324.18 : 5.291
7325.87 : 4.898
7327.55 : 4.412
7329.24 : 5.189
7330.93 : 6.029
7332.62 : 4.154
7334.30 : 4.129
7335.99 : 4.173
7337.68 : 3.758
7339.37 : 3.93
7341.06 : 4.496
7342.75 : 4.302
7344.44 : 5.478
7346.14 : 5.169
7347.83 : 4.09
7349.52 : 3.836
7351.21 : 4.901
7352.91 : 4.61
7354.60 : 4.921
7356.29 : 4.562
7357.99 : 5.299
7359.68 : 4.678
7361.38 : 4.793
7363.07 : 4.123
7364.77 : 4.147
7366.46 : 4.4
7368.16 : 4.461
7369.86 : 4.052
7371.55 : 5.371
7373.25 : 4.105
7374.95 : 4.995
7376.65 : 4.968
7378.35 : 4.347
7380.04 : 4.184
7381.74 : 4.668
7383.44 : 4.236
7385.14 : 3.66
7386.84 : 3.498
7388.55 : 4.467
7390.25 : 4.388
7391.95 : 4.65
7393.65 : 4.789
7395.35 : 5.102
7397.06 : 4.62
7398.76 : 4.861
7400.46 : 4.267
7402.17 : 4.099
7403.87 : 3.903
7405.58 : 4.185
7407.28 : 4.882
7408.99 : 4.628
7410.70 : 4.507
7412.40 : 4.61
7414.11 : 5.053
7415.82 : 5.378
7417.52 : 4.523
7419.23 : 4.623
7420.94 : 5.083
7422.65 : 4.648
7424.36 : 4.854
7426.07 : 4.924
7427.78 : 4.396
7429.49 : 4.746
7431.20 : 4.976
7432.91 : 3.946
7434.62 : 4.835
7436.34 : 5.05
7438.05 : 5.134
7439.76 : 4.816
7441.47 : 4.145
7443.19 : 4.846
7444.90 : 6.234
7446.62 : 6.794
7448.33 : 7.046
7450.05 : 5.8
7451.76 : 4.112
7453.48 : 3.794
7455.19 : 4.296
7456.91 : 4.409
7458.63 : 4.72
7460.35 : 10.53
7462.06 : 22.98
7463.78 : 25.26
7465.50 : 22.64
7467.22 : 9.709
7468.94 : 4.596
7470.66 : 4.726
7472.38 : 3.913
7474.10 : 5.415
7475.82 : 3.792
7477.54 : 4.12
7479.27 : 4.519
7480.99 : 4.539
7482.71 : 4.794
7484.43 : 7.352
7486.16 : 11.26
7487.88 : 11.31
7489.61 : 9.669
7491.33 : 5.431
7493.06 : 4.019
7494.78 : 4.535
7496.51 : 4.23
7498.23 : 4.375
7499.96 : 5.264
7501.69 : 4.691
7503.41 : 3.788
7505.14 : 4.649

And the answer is 0.273 mag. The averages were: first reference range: 4.52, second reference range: 6.81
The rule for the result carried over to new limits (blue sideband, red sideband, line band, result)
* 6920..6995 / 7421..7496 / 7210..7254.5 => 0.274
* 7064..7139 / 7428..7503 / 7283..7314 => 0.275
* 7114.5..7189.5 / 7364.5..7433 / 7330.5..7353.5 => 0.009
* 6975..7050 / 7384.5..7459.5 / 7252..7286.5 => 0.045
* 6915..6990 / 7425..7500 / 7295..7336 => 0.302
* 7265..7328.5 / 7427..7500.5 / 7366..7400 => 0.258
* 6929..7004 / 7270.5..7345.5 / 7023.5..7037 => 0.064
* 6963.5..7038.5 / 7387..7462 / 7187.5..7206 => 0.059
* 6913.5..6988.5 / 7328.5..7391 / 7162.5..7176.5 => -0.035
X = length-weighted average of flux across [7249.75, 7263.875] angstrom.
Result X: 4.54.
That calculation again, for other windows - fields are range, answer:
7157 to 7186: 4.45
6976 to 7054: 4.4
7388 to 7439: 4.67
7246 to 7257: 4.72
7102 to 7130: 4.49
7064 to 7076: 4.37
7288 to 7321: 4.54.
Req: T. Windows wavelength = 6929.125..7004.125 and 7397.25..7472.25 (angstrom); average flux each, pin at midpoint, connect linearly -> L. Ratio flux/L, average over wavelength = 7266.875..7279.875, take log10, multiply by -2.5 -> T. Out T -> 0.30 mag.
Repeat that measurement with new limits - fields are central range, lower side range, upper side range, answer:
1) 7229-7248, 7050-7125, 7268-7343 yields 0.02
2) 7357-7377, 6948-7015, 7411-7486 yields 0.31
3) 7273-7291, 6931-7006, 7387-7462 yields 0.20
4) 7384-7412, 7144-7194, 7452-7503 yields 0.46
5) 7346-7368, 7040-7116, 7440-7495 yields 0.41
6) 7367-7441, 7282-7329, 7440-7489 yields 0.38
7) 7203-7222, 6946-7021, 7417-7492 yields 0.25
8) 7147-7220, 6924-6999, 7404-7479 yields 0.20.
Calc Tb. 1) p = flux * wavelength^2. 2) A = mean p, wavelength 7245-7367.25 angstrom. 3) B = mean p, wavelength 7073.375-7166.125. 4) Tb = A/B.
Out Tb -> 1.08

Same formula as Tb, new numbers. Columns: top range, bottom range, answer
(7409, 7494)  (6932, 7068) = 1.68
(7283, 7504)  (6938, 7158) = 1.32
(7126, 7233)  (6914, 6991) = 1.05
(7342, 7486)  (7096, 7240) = 1.34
